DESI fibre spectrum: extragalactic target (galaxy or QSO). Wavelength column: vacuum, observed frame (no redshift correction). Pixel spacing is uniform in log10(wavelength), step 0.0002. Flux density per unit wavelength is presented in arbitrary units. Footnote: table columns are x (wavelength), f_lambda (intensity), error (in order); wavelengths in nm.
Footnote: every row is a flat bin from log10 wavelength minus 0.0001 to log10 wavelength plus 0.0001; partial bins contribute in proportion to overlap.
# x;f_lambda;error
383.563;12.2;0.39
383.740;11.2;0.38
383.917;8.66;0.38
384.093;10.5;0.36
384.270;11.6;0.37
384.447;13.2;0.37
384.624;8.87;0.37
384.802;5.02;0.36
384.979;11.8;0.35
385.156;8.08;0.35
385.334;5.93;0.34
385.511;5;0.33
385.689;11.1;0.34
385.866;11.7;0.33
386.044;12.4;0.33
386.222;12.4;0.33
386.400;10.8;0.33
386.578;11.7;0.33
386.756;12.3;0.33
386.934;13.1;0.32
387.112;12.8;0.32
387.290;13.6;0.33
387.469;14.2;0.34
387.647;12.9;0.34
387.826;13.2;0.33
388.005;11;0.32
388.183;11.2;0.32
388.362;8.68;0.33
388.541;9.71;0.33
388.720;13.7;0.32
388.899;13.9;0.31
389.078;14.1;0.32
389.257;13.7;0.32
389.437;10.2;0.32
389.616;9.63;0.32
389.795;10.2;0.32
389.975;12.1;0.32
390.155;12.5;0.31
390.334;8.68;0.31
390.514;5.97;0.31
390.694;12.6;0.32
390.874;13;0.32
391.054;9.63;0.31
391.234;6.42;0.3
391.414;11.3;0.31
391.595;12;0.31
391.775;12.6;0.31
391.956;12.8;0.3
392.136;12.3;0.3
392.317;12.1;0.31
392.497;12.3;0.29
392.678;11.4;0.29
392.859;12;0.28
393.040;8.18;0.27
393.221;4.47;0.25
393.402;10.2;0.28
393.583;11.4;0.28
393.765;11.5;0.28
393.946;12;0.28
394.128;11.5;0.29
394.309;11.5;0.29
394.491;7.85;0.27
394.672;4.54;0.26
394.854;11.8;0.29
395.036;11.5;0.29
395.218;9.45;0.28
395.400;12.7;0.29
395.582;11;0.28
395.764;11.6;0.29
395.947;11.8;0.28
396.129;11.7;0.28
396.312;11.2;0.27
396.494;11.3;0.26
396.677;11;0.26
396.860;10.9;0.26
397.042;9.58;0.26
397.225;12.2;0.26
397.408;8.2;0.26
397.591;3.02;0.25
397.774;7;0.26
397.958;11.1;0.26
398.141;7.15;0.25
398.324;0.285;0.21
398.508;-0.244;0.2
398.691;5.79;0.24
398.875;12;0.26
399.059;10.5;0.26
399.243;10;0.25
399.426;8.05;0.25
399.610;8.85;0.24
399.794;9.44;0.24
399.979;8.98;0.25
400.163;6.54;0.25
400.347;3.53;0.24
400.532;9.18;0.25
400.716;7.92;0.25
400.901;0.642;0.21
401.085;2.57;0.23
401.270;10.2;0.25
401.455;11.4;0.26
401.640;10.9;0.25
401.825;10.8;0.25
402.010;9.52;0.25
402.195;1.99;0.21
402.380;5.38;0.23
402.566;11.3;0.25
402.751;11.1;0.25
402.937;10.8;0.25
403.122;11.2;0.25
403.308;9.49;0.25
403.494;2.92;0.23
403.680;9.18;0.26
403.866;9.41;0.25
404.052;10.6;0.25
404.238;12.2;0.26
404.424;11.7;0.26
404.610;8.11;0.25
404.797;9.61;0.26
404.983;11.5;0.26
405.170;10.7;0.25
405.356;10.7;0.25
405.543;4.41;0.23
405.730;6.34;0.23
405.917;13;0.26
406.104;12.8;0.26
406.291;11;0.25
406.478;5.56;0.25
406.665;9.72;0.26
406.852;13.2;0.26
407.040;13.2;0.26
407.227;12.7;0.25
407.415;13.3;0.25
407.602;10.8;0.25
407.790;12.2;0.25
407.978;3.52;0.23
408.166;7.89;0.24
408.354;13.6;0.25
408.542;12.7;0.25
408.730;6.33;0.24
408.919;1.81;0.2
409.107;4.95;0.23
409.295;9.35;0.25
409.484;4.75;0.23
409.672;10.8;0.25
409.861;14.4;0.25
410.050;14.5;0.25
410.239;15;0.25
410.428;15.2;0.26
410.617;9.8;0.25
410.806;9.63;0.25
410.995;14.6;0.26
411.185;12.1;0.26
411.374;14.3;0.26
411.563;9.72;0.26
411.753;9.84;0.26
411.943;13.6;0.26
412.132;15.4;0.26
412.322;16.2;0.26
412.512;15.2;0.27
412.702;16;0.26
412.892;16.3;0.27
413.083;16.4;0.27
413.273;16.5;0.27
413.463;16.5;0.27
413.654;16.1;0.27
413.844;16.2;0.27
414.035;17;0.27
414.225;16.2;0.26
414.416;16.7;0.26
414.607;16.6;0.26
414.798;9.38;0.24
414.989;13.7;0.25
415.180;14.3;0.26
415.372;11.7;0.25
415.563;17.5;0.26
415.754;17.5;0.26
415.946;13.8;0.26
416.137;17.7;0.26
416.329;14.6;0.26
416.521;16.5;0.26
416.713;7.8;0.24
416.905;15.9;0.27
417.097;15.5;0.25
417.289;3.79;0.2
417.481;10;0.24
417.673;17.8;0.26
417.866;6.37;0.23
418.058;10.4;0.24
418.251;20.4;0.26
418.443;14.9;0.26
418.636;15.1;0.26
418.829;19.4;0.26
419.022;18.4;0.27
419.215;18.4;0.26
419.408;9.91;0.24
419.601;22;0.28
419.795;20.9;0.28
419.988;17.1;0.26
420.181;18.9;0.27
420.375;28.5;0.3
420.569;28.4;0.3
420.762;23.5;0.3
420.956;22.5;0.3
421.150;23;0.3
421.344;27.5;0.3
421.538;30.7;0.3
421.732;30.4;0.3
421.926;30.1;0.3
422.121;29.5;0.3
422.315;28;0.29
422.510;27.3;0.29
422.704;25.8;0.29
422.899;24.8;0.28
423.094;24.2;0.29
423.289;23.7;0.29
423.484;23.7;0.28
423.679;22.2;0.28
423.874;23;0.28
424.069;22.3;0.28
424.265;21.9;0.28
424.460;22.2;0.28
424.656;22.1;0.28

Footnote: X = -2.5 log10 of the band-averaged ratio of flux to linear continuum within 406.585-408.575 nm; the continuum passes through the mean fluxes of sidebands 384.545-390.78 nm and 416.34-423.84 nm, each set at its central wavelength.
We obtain 0.442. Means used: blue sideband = 11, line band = 11.1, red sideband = 20.3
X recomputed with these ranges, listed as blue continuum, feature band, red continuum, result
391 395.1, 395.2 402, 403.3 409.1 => 0.18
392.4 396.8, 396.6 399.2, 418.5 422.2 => 0.48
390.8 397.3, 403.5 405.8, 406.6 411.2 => 0.15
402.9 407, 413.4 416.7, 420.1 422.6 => 0.31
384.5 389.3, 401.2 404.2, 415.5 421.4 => 0.47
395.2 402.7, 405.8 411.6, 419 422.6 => 0.39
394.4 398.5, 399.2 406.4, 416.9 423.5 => 0.37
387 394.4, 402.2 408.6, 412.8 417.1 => 0.35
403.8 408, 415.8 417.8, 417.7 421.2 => 0.27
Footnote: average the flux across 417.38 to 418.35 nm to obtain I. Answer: 13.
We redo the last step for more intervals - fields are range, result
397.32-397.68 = 5.6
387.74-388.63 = 10.7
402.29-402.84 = 9.26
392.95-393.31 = 6.33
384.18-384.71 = 11.2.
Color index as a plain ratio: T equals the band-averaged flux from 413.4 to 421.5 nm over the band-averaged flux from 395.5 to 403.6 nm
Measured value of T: 2.0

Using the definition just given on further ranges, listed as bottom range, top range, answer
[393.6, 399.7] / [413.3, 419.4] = 1.57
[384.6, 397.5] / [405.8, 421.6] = 1.33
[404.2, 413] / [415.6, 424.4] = 1.82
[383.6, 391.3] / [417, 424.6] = 1.93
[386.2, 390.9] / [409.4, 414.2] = 1.18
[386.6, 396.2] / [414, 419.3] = 1.30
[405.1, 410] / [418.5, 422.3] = 2.37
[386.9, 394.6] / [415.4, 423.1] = 1.74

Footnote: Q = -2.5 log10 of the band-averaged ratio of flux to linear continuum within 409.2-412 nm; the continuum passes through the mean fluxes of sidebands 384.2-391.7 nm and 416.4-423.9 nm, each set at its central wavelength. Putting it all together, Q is 0.43 mag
